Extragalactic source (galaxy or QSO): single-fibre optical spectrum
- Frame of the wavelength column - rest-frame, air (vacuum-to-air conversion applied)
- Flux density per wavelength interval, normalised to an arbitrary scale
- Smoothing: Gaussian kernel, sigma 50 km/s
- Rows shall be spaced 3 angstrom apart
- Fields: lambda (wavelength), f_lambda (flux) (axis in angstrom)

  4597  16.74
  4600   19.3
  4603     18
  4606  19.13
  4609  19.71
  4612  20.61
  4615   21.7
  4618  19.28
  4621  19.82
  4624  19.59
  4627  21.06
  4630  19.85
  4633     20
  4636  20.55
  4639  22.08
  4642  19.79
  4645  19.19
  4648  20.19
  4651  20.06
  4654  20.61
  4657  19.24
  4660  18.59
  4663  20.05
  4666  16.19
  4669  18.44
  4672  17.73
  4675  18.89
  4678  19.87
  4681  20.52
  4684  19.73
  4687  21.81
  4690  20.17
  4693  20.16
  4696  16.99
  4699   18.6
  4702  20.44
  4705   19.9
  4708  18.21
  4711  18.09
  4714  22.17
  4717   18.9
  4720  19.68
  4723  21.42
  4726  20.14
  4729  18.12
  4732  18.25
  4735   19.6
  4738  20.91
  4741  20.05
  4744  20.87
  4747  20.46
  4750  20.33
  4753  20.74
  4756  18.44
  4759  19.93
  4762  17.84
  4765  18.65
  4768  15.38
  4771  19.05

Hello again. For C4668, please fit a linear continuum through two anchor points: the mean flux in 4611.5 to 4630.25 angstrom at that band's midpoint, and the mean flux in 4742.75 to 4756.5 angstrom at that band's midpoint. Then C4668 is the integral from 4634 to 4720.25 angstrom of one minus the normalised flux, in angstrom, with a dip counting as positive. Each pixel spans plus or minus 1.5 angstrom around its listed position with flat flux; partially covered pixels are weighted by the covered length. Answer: 3.1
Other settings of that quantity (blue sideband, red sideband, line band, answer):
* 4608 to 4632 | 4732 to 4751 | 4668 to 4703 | 1.3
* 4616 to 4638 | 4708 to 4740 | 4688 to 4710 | 0.6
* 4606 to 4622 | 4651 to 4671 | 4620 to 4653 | -1.1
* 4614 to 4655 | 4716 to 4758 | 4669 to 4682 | 0.6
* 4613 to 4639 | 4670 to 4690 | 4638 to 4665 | 0.3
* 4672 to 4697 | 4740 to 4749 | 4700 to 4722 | 0.4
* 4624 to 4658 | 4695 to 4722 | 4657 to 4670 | 1.0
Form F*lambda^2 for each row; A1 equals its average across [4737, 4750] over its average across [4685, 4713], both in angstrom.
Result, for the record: 1.08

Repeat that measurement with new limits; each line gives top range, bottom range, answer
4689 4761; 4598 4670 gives 1.04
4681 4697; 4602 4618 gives 1.04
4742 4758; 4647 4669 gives 1.09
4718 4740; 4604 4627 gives 1.03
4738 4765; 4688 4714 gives 1.05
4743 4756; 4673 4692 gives 1.04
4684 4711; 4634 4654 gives 0.98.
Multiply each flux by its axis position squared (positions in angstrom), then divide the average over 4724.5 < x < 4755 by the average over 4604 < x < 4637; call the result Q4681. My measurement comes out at 1.04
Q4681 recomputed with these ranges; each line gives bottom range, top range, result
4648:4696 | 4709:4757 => 1.05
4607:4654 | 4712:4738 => 1.02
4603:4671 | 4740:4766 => 1.05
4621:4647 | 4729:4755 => 1.04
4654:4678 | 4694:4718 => 1.05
